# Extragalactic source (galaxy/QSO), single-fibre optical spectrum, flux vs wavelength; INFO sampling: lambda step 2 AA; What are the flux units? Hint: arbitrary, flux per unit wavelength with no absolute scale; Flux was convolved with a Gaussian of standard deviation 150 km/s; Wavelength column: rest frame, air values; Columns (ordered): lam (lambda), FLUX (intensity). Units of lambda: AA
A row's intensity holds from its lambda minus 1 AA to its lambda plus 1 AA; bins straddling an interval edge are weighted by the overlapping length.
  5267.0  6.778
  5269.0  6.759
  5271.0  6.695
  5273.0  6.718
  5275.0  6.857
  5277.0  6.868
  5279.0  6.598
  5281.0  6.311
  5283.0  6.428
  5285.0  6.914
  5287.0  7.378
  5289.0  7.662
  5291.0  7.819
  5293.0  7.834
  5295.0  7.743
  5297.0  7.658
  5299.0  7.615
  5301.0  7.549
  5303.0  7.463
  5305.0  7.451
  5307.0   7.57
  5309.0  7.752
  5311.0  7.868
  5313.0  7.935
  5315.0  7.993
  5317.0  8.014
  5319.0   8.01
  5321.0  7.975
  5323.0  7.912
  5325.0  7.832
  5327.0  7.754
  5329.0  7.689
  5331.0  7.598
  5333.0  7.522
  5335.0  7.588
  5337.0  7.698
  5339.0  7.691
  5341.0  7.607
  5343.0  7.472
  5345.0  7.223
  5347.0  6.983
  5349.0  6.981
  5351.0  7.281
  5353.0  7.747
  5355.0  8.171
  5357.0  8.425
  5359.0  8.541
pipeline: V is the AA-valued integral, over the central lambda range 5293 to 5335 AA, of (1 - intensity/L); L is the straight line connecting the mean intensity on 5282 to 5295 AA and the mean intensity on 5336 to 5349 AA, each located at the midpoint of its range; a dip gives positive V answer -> -2.02 AA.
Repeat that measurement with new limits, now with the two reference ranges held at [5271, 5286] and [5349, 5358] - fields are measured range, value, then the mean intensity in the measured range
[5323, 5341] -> -0.5 AA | 7.68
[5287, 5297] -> -1.2 AA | 7.72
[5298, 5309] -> -0.8 AA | 7.55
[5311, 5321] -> -1.0 AA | 7.97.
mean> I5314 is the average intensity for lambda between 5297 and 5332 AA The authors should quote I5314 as 7.76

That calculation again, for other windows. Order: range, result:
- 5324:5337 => 7.67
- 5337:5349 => 7.39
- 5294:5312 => 7.63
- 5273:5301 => 7.2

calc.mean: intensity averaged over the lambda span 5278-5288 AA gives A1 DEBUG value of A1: 6.73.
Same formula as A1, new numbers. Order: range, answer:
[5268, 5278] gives 6.78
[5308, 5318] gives 7.91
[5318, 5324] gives 7.97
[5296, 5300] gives 7.64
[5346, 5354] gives 7.25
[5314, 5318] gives 8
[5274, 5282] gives 6.66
